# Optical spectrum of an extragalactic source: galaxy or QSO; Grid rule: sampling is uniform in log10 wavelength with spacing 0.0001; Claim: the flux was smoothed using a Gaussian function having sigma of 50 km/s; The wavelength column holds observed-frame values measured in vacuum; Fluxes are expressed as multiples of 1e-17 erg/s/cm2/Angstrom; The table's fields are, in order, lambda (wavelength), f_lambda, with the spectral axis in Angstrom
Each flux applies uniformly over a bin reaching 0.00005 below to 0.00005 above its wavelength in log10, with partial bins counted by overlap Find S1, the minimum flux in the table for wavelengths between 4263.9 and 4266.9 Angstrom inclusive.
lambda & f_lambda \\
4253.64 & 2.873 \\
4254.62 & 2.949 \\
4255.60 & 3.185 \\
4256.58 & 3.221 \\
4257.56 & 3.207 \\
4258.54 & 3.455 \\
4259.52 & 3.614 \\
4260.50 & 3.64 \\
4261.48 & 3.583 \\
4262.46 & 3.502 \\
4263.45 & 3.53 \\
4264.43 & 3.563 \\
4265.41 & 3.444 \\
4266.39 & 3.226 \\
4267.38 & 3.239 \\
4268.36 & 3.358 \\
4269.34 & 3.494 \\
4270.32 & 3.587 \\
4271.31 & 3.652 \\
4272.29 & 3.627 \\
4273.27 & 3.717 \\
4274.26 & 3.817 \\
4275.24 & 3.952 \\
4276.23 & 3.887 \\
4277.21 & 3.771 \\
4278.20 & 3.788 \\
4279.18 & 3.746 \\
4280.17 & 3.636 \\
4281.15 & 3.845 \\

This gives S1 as 3.226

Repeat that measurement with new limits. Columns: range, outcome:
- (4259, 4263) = 3.502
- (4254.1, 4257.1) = 2.949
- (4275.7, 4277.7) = 3.771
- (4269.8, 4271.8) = 3.587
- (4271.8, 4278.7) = 3.627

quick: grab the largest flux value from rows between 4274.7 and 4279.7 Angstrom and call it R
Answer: 3.952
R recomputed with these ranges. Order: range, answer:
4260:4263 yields 3.64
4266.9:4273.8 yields 3.717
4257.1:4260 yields 3.614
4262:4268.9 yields 3.563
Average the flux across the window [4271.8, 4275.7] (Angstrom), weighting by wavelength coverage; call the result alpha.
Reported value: 3.78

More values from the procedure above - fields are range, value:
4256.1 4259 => 3.29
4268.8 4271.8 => 3.58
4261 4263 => 3.53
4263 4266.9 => 3.44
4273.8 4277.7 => 3.86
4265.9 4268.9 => 3.28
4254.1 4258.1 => 3.14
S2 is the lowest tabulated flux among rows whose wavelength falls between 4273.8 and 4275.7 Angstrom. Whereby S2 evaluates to 3.817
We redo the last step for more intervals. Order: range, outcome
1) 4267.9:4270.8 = 3.358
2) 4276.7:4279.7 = 3.746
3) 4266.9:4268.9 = 3.239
